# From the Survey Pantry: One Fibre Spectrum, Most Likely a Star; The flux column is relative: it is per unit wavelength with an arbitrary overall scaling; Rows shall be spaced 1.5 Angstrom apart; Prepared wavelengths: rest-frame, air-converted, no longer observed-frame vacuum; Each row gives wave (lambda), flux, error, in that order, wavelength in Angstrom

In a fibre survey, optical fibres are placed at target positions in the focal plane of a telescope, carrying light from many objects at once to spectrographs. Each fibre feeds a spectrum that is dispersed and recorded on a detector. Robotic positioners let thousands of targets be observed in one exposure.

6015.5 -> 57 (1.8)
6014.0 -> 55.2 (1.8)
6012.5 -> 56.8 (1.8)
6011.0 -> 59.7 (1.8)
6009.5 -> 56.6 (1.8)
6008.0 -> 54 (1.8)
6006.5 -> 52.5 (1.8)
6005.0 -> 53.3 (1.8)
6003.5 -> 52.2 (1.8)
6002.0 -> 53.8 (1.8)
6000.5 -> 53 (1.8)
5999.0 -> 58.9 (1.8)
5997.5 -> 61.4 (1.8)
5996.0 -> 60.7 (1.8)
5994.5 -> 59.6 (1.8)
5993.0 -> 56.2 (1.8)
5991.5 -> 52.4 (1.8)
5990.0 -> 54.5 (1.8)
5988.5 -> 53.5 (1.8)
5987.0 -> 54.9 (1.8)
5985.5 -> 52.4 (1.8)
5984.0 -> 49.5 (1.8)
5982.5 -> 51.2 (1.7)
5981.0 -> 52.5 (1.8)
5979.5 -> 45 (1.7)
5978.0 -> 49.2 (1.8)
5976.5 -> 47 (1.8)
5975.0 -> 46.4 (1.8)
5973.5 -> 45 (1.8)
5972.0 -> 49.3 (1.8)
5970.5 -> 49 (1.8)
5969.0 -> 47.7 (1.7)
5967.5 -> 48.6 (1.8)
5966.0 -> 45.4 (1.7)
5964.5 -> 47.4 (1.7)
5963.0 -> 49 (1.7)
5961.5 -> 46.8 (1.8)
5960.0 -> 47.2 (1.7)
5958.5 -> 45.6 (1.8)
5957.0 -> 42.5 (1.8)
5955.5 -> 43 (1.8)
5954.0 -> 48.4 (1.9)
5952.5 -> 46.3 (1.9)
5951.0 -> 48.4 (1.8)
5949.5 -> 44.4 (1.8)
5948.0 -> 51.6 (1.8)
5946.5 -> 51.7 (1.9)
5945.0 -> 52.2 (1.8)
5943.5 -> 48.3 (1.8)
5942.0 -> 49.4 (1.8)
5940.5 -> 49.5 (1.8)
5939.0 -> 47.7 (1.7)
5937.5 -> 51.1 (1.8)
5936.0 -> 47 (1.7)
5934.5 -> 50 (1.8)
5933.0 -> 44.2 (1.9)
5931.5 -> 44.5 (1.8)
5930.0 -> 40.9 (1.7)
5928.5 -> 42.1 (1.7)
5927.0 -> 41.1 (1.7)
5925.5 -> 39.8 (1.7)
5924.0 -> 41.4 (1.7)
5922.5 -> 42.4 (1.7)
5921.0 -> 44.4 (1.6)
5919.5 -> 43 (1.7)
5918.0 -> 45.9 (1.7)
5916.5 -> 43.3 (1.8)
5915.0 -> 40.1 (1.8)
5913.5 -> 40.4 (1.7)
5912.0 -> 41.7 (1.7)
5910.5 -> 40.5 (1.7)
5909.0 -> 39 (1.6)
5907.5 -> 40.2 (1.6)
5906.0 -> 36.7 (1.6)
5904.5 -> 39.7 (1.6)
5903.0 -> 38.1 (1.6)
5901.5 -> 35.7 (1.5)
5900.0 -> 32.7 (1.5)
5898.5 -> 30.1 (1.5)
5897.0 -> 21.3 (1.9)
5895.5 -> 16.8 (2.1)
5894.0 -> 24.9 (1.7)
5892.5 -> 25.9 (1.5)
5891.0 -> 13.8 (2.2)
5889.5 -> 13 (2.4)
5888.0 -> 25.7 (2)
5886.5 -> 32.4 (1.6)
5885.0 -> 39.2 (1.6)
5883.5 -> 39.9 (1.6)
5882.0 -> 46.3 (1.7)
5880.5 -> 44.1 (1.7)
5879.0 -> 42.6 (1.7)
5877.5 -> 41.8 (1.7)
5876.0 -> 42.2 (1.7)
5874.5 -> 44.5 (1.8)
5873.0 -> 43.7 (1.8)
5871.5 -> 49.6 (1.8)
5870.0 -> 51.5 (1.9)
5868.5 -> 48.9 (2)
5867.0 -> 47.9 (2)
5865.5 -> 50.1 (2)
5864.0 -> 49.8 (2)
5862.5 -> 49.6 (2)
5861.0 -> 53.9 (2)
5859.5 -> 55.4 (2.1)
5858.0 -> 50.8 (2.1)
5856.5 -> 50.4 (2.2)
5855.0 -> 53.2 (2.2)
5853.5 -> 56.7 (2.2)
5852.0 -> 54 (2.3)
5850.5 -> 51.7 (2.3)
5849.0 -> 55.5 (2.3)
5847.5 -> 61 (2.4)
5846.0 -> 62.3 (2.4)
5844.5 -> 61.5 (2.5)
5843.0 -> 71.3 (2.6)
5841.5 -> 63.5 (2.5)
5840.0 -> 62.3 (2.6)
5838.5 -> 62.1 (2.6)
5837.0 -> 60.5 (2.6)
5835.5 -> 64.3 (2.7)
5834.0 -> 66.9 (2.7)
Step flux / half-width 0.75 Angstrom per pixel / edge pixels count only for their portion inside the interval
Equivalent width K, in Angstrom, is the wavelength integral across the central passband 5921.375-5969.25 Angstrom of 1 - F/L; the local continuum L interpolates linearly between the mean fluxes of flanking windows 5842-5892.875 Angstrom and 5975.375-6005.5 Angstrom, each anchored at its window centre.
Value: 4.3 Angstrom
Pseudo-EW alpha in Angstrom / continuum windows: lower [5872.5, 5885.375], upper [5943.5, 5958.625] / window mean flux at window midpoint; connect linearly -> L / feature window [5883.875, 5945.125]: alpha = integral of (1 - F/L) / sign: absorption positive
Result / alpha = 9.5 Angstrom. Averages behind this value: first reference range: 42.8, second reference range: 47.5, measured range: 38.3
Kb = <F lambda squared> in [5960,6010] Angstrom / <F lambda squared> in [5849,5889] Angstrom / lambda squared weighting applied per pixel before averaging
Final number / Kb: 1.15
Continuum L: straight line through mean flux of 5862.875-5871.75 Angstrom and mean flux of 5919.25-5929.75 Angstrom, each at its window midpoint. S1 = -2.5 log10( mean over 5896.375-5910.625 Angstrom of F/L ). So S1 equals 0.256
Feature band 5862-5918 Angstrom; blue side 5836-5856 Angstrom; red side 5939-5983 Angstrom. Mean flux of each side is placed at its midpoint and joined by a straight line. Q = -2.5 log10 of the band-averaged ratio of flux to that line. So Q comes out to 0.406 mag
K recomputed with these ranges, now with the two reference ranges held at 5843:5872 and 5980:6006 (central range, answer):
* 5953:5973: 2.8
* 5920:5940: 3.6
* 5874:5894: 7.3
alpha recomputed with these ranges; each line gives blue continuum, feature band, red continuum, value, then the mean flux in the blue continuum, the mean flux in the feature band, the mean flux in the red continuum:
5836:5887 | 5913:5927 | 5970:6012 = 2.7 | 51.6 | 42.3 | 53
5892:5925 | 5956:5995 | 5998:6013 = 0.0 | 36.7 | 49.4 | 55.2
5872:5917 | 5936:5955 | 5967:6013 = -1.8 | 35.2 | 48.9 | 52.8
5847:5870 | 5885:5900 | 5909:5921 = 7.2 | 52.5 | 24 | 42.1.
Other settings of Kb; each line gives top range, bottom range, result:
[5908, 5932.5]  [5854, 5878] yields 0.87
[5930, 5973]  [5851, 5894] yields 1.13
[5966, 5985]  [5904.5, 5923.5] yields 1.19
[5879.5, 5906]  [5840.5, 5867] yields 0.56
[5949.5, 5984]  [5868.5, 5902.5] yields 1.40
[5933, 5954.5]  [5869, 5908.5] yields 1.41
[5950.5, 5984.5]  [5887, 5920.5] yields 1.46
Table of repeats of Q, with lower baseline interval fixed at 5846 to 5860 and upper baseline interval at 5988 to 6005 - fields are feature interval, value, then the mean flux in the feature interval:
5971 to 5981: 0.18 mag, 47.4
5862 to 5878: 0.16 mag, 47.3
